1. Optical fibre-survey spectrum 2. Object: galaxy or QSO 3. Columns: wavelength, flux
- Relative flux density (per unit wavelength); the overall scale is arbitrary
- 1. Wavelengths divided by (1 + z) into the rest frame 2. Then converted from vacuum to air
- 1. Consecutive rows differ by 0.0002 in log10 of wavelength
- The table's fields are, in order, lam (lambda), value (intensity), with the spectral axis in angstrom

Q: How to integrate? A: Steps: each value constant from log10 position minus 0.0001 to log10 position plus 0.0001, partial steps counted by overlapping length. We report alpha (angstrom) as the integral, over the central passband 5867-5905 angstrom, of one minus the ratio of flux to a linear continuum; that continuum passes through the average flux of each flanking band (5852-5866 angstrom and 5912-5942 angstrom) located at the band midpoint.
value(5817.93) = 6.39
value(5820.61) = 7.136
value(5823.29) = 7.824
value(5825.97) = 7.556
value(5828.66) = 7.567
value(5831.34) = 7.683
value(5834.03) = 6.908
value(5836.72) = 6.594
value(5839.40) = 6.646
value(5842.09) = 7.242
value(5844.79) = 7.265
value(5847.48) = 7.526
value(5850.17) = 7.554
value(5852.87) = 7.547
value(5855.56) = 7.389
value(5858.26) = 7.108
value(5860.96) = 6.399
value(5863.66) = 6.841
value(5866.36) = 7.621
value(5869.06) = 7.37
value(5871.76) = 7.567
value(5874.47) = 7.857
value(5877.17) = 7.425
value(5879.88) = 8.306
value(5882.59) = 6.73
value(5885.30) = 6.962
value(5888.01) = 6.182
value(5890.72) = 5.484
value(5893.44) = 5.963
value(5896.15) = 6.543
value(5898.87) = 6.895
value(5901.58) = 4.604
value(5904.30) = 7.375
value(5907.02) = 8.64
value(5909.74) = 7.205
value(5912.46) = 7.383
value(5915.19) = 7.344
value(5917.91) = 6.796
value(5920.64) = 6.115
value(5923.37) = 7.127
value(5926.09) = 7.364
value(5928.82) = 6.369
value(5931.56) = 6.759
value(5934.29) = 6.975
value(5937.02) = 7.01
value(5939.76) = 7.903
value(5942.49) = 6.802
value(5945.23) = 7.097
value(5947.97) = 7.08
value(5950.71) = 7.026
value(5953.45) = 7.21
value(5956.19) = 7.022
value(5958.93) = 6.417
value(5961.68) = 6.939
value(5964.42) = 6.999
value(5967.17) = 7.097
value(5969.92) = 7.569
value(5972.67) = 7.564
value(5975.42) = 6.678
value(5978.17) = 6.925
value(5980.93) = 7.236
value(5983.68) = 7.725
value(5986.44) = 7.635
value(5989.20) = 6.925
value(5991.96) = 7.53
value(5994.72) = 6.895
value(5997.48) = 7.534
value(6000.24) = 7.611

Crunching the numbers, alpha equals 1.3 angstrom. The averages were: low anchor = 7.08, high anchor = 7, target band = 6.81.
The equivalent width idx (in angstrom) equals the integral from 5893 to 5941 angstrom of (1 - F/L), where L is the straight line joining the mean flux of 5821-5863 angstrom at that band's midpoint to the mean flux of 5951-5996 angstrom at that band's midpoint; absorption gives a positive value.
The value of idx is 1.7 angstrom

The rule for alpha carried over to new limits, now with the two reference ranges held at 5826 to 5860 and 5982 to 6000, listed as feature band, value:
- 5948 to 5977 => 1.2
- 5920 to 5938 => 1.2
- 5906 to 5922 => 0.2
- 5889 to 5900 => 1.6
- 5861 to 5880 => -0.4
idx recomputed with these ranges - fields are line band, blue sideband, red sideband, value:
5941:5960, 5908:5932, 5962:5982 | 0.3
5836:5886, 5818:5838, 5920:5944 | -0.7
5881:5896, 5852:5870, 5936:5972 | 1.7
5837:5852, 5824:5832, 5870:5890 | 0.6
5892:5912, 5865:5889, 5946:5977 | 1.4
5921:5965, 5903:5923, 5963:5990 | 1.6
